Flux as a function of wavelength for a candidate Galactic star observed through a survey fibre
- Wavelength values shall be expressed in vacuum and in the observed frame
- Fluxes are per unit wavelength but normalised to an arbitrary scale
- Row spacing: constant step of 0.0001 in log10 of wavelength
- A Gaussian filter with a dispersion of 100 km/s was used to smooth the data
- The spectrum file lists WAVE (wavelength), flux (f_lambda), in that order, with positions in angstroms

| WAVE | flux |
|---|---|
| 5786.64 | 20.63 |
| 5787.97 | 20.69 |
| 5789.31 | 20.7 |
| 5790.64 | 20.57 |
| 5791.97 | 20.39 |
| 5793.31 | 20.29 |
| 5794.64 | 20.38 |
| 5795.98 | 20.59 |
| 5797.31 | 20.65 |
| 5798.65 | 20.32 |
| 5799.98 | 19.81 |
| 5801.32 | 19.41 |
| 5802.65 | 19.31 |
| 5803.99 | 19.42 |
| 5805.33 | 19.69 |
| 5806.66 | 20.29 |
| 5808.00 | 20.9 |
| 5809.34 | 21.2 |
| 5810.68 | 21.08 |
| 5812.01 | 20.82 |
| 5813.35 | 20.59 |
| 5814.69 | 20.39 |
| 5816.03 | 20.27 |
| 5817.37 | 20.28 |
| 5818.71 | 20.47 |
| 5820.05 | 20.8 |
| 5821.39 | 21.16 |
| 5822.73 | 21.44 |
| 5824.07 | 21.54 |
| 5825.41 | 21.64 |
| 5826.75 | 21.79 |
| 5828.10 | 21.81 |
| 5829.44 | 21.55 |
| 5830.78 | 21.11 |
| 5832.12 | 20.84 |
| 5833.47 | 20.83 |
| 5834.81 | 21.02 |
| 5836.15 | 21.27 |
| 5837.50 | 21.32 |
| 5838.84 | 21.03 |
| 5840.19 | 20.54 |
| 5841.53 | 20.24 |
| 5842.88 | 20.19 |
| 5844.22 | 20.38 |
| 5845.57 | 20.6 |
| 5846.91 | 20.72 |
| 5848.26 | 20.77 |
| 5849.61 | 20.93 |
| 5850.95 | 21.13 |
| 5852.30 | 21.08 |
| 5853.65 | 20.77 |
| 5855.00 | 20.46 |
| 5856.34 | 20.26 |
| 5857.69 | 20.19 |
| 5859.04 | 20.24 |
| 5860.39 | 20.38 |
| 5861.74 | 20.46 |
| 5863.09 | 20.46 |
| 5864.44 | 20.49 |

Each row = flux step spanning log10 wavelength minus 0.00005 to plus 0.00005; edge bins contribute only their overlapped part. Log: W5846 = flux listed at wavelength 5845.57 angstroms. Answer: 20.6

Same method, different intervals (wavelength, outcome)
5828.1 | 21.81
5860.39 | 20.38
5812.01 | 20.82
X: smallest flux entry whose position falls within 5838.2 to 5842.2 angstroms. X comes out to 20.24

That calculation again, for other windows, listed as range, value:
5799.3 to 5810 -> 19.31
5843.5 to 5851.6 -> 20.38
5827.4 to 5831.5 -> 21.11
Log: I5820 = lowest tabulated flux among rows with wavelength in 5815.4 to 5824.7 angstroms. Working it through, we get 20.27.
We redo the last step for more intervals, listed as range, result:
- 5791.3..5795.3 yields 20.29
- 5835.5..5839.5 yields 21.03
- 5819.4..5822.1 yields 20.8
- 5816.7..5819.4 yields 20.28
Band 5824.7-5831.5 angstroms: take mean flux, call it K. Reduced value 21.6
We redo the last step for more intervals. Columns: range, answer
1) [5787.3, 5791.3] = 20.6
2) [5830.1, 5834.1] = 20.9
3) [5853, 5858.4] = 20.4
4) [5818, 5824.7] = 21.1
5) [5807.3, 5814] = 20.9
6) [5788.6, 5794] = 20.5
